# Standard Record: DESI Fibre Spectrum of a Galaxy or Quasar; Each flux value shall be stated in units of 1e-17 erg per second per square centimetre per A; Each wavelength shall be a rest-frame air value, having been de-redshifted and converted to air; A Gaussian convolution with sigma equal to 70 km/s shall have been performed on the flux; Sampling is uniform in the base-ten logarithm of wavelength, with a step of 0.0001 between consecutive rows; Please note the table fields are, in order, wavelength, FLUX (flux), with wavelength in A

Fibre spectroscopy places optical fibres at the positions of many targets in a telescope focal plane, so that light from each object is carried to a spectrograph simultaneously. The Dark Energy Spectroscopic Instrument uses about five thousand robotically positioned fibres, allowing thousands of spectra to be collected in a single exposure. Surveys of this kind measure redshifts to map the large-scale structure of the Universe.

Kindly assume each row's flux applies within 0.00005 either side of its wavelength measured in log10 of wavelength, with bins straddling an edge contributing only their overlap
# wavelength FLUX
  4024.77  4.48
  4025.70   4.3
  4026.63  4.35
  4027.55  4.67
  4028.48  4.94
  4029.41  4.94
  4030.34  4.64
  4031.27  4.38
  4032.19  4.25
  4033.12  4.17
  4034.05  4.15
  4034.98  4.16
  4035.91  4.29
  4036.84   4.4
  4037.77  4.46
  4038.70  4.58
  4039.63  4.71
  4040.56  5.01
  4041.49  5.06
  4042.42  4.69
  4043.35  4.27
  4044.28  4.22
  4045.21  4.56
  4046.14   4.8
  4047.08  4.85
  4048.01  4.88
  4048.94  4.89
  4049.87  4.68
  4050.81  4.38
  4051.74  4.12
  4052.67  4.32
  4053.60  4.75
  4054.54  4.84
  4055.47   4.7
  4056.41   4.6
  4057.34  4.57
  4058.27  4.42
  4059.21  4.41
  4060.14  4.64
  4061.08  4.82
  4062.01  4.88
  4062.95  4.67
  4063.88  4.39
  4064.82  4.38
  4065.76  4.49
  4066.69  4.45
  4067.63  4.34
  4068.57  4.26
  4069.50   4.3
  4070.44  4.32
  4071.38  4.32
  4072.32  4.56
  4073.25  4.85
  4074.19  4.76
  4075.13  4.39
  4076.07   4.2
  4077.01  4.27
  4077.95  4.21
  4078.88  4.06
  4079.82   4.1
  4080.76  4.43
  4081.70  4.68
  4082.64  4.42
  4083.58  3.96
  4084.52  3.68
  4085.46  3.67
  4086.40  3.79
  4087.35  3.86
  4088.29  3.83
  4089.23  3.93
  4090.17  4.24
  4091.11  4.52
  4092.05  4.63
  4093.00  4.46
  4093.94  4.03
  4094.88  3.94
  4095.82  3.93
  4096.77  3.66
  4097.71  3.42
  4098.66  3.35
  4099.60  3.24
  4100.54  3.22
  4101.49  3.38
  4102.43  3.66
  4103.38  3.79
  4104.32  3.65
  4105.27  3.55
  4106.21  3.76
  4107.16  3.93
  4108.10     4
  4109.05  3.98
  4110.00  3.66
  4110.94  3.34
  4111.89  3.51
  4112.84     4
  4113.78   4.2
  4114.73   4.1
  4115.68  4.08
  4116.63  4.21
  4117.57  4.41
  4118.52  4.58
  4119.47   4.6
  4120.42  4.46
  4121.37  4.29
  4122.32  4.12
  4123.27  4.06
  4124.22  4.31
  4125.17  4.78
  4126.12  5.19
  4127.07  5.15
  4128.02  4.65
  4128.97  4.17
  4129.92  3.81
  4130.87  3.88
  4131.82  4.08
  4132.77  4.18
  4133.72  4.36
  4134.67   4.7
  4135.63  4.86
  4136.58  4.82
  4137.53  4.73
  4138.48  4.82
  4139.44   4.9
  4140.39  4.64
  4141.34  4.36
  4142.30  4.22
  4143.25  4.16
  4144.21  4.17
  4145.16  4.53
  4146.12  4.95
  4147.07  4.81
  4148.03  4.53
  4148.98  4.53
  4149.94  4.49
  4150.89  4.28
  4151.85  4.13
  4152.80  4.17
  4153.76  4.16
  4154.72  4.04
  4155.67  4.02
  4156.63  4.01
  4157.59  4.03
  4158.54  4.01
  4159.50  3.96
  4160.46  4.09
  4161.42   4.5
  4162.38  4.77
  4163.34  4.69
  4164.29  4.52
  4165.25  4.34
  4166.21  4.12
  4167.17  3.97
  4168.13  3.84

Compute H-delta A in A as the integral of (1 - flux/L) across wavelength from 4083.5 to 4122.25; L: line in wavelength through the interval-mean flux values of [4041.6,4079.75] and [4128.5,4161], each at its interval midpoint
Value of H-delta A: 4.5 A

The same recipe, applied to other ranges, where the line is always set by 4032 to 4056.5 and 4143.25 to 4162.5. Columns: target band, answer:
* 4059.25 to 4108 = 3.7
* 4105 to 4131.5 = 1.2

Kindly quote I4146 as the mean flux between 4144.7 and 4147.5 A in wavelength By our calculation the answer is 4.76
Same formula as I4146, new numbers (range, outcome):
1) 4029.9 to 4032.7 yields 4.43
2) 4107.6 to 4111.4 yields 3.75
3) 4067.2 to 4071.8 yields 4.31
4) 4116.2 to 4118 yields 4.33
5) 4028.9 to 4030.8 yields 4.78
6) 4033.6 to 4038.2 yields 4.29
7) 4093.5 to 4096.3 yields 3.96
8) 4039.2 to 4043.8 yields 4.75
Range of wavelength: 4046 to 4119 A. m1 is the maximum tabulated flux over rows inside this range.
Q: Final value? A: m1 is 4.89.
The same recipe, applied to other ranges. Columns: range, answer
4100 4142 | 5.19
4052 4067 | 4.88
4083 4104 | 4.63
